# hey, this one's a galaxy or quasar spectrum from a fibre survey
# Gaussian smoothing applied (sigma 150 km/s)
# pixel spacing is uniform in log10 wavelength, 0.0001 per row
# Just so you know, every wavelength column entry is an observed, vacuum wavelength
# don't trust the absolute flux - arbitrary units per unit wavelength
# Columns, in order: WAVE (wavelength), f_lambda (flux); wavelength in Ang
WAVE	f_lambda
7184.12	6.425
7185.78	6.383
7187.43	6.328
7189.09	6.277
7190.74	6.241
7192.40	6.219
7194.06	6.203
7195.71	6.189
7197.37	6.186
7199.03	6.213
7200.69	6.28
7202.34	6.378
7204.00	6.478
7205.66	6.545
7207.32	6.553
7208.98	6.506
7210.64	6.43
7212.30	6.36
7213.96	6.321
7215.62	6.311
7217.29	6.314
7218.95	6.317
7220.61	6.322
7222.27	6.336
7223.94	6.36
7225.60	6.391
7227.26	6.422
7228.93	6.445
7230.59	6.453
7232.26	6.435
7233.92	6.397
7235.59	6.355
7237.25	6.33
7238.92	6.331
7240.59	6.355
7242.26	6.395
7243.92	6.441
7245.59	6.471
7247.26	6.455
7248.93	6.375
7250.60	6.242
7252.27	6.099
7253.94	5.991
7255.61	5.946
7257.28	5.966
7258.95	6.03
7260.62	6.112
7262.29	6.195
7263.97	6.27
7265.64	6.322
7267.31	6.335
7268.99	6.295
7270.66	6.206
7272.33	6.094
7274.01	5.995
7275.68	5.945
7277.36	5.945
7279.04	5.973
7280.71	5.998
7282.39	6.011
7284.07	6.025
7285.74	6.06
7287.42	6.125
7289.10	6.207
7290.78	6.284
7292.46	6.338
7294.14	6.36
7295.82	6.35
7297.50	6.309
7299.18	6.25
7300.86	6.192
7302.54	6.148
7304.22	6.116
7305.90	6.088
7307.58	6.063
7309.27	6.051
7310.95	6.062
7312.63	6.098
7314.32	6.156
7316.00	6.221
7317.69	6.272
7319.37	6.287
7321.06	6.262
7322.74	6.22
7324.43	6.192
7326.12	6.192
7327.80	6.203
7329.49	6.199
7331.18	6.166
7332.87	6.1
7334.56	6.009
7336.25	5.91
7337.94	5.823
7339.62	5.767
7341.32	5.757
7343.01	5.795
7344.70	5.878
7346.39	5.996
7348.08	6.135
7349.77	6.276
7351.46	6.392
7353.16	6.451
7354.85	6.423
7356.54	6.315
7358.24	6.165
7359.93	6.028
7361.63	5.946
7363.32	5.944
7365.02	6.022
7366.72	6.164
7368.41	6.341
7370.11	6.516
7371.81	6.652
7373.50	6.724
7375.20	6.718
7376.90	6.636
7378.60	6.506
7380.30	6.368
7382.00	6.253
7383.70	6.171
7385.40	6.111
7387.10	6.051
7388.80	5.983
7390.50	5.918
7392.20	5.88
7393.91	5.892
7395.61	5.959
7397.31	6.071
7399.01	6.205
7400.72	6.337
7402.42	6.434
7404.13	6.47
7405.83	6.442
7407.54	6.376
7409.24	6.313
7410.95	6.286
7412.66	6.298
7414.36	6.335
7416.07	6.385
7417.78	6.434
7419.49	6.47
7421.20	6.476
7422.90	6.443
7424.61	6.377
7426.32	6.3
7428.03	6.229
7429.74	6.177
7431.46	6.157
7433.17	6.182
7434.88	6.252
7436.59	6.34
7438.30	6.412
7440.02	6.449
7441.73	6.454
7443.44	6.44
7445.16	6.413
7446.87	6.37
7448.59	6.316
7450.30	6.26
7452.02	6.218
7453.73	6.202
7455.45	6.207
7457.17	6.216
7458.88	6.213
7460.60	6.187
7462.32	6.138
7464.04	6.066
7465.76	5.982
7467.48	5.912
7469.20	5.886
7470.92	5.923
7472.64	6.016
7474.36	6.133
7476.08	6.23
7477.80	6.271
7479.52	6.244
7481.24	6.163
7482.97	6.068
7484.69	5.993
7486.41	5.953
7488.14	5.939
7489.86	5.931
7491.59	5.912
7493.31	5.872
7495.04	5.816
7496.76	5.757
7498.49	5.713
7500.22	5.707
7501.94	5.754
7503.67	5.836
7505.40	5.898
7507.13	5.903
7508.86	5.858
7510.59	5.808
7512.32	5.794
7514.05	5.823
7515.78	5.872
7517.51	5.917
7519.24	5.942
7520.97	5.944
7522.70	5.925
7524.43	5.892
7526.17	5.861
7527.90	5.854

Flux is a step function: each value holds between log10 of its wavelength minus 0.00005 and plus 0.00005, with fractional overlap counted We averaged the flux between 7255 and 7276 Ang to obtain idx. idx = 6.14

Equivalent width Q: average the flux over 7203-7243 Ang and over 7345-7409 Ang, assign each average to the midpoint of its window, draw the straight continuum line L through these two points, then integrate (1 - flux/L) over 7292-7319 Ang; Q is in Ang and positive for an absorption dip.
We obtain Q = 0.5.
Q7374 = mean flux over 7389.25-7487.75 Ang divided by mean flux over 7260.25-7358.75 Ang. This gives 1.01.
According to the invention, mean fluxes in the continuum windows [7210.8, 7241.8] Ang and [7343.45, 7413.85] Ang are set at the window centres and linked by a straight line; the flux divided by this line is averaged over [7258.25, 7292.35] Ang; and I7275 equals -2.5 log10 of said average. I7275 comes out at 0.035 mag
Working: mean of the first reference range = 6.36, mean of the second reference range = 6.24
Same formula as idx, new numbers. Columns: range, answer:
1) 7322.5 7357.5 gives 6.1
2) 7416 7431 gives 6.36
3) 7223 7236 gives 6.41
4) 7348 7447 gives 6.29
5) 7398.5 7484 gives 6.26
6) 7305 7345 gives 6.08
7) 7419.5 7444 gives 6.34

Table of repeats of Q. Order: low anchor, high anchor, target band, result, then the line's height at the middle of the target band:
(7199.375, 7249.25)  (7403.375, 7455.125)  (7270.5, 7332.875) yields 2.2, 6.37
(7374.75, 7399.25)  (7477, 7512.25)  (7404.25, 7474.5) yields -2.5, 6.05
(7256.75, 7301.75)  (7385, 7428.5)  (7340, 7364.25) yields 0.4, 6.21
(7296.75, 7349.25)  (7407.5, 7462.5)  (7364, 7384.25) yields -0.7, 6.2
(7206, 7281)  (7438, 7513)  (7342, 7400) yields -0.4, 6.16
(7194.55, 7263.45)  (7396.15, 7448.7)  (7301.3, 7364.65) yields 2.2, 6.33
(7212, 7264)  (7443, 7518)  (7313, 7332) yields 0.0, 6.2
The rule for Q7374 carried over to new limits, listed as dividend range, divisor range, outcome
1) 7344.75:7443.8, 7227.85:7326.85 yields 1.01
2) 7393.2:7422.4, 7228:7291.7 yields 1.02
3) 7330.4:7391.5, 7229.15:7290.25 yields 1.00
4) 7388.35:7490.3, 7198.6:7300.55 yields 0.99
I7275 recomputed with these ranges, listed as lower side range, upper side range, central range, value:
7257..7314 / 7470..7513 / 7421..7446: -0.06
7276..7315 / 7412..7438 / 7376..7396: 0.02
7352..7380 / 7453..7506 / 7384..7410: 0.02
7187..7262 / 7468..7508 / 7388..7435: -0.03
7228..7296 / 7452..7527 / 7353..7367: -0.01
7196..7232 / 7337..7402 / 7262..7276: 0.02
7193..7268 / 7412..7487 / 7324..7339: 0.03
